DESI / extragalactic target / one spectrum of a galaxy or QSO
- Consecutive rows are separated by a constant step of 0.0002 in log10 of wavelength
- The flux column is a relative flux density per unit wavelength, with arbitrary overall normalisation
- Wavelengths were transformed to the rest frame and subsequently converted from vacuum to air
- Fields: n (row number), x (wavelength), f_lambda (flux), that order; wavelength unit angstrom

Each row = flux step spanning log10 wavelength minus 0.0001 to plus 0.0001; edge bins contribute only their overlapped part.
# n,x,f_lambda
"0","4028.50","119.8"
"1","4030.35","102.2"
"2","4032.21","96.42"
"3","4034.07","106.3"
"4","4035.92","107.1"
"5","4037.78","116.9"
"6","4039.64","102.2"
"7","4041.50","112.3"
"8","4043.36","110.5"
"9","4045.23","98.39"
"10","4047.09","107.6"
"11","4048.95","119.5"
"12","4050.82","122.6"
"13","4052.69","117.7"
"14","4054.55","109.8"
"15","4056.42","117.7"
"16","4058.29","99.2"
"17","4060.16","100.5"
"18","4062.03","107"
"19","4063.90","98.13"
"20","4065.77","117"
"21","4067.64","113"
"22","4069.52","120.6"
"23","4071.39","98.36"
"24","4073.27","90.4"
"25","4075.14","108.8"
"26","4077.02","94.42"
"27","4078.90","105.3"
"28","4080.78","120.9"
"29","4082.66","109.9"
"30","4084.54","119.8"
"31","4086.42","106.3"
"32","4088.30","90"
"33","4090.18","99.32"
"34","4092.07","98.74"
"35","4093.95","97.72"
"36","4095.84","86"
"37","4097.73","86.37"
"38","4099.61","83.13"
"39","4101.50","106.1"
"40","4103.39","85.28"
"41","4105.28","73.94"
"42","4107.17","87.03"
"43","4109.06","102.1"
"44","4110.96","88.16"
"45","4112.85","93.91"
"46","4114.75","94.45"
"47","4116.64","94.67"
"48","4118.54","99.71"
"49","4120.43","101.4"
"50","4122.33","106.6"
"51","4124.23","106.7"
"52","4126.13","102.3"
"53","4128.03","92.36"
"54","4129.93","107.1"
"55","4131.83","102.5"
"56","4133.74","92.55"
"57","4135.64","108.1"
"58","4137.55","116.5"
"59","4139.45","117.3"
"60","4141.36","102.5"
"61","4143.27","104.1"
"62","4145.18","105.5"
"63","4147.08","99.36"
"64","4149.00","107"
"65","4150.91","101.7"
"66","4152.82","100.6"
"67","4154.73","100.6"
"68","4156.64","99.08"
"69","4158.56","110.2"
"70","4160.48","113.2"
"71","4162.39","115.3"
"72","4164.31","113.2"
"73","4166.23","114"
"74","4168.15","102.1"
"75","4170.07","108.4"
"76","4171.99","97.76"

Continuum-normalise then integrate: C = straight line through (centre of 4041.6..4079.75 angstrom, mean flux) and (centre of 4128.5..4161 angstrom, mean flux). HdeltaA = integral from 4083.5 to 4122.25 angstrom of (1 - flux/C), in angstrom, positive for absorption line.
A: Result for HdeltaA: 4.14 angstrom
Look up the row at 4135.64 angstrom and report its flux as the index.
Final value 108.1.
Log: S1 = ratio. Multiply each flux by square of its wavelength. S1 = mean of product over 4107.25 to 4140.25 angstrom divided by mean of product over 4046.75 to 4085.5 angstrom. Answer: 0.95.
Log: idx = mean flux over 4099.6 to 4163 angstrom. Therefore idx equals 101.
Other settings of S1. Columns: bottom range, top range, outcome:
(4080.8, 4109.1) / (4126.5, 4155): 1.11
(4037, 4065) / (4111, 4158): 0.97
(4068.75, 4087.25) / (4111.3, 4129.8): 0.94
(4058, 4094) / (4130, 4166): 1.05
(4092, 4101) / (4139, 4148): 1.19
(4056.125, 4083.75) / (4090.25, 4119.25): 0.88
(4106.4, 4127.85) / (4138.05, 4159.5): 1.09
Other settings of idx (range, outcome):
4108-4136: 99.3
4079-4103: 100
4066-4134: 99.3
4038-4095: 107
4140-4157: 103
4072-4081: 102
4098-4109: 88.3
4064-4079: 106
